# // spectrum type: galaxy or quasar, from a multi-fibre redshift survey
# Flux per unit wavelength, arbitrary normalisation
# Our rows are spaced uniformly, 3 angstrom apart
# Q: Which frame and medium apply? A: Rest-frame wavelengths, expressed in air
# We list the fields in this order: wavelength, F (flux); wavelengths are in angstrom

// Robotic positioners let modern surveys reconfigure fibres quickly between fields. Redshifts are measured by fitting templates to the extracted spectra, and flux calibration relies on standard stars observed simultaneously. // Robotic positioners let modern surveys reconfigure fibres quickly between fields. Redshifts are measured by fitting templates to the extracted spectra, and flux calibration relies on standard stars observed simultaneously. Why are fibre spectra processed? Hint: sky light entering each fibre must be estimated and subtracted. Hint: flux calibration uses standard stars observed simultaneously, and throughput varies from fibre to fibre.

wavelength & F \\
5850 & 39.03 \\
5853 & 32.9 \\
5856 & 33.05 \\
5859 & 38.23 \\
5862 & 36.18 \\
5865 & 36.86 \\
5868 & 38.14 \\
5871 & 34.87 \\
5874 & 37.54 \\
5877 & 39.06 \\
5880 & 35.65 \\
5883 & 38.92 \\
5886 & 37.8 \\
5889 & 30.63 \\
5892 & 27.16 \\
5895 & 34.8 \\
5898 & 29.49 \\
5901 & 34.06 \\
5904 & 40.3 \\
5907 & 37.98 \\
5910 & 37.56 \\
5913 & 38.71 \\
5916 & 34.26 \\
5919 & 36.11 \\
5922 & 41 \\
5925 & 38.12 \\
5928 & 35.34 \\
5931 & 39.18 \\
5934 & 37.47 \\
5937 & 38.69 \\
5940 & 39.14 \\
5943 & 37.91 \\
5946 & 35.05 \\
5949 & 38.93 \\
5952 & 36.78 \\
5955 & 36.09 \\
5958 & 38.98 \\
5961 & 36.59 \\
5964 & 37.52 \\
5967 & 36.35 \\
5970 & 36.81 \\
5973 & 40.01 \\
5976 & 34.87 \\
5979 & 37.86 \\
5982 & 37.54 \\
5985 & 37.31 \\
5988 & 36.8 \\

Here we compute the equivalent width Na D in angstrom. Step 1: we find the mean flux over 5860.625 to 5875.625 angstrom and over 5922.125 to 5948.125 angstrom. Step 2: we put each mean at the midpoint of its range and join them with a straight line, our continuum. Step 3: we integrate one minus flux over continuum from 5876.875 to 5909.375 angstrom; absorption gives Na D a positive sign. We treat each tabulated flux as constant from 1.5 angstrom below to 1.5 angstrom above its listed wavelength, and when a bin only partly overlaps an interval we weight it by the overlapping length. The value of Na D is 1.9 angstrom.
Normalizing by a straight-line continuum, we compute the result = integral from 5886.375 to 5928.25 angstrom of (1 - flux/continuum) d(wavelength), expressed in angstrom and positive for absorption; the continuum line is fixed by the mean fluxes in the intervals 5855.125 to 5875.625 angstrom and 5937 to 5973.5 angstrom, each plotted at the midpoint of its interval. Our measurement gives 1.7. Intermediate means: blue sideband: 36.5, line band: 35.5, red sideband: 37.5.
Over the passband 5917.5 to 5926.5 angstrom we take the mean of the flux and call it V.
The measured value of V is 38.4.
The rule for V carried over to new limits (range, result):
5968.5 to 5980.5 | 37.4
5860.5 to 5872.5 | 36.5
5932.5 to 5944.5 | 38.3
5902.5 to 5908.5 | 39.1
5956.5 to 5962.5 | 37.8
